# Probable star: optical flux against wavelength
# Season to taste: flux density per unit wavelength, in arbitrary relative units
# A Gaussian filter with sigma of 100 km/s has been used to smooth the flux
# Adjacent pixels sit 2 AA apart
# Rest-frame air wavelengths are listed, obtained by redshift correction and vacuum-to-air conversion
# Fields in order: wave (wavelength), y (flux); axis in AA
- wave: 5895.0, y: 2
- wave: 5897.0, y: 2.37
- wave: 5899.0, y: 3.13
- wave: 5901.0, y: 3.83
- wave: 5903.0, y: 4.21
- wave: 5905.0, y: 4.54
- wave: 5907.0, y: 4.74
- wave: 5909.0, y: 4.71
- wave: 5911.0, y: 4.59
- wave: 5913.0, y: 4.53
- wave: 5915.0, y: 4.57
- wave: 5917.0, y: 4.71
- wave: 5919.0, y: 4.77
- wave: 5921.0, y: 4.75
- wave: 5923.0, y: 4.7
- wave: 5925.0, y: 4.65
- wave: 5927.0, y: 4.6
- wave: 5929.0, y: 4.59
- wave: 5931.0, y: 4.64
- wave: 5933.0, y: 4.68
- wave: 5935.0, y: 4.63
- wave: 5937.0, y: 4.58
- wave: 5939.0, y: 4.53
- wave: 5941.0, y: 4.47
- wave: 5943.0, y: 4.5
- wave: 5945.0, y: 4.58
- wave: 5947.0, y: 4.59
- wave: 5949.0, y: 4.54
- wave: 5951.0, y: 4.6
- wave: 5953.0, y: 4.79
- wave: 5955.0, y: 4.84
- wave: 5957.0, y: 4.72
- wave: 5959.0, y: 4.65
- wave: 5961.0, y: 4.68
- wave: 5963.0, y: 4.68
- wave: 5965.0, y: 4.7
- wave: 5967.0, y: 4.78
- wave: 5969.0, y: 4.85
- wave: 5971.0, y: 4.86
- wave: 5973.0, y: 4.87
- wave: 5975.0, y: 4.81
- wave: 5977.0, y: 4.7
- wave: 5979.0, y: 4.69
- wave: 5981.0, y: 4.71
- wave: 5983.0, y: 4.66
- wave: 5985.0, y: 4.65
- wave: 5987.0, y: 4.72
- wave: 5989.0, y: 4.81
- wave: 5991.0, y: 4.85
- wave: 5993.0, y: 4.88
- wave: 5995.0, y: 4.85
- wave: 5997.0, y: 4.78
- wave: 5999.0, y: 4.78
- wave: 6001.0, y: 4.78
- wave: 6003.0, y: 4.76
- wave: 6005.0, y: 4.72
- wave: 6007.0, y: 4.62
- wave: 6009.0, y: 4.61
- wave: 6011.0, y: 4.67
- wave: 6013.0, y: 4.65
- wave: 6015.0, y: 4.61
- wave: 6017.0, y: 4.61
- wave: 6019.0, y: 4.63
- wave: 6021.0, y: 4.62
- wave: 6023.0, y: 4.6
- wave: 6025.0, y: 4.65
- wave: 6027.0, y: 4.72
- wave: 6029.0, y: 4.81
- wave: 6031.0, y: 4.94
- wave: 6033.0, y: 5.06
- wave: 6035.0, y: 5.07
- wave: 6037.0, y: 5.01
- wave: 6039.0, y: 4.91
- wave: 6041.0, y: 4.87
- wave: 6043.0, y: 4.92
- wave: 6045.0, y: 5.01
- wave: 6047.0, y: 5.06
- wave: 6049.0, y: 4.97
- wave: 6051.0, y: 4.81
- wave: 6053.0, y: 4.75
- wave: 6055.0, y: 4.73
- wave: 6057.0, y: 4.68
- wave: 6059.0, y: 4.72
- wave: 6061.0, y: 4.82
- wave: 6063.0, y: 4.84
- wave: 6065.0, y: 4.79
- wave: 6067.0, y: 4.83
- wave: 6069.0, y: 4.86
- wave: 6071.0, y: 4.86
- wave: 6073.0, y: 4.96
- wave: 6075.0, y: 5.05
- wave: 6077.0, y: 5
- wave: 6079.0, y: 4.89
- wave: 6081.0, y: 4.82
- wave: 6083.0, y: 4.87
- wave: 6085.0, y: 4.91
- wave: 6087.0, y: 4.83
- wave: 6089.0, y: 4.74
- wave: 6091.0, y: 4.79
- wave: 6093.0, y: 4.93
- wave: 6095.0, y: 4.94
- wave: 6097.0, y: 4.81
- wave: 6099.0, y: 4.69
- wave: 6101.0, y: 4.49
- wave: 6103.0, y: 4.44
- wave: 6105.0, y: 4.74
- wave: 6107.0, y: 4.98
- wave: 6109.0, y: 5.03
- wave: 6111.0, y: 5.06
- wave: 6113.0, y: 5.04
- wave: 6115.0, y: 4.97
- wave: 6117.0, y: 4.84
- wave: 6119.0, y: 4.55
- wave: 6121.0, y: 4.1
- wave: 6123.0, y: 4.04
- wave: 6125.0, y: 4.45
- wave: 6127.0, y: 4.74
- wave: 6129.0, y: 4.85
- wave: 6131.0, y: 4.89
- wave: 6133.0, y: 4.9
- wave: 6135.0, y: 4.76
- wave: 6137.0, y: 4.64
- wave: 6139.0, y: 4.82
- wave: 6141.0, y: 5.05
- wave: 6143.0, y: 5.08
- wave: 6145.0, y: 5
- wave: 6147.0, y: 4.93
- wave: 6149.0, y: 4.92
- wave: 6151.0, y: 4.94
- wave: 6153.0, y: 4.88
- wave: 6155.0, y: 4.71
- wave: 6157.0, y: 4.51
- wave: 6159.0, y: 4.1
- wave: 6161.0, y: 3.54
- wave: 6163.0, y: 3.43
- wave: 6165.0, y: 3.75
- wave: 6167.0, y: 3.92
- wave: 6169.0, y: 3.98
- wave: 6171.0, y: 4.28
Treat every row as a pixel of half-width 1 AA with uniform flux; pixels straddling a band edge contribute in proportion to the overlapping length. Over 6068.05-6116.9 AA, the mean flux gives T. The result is 4.86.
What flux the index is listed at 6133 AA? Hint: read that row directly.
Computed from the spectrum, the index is 4.9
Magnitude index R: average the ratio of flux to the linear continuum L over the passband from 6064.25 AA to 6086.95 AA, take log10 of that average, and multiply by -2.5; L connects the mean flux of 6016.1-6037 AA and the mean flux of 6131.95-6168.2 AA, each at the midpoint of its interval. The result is -0.05 mag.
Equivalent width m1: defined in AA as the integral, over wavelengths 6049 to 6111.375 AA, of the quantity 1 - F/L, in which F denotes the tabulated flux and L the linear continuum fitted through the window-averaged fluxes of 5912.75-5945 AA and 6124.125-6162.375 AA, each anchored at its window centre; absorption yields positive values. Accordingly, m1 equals -1.9 AA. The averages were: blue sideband 4.62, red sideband 4.71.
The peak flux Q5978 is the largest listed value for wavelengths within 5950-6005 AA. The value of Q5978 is 4.88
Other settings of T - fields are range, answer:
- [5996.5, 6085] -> 4.81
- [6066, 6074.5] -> 4.89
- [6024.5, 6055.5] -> 4.9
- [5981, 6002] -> 4.77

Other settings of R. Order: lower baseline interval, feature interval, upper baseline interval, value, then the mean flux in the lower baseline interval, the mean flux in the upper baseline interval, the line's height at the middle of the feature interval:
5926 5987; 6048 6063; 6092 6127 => -0.02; 4.67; 4.71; 4.7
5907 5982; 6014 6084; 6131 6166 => -0.05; 4.67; 4.59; 4.63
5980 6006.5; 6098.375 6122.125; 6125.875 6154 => 0.03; 4.76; 4.88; 4.86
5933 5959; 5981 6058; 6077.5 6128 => -0.02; 4.62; 4.75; 4.68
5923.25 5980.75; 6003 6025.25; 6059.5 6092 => 0.03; 4.67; 4.86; 4.77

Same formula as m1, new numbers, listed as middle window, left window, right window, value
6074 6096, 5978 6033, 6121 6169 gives -1.3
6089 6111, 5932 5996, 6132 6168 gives -1.0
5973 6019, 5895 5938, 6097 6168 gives -2.8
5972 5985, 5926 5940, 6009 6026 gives -0.3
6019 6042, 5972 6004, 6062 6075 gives 0.0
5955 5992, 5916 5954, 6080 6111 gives -0.6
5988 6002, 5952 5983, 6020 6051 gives 0.0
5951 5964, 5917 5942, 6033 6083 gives -0.1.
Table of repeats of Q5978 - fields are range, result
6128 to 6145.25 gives 5.08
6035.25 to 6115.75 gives 5.06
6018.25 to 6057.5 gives 5.07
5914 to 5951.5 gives 4.77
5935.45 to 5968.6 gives 4.84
